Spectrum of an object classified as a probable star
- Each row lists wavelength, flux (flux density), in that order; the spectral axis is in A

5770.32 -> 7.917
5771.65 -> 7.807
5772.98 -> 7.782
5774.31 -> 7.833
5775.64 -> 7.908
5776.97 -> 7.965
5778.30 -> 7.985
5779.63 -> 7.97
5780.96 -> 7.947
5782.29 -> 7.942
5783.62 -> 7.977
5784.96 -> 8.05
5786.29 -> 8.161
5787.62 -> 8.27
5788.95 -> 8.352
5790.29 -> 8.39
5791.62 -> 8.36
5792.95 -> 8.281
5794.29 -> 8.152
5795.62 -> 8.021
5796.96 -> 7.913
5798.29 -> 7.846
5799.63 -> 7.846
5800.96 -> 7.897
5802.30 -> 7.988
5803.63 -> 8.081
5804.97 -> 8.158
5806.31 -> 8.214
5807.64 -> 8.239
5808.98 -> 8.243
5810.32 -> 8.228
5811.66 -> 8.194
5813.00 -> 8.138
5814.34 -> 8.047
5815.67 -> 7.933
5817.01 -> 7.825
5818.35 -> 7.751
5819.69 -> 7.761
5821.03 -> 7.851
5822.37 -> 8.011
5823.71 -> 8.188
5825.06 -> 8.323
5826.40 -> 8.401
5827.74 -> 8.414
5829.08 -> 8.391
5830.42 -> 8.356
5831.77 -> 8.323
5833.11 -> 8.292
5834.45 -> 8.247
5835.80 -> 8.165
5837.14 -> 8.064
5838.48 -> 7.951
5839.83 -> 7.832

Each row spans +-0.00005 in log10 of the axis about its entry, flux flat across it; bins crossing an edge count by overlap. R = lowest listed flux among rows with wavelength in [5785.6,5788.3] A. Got 8.161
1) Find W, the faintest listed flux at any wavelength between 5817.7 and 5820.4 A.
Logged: 7.751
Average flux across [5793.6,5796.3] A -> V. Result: 8.07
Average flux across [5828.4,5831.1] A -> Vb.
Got 8.36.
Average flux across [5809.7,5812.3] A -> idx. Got 8.2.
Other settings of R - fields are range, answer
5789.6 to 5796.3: 8.021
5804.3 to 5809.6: 8.158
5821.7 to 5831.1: 8.011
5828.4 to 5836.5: 8.165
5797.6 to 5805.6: 7.846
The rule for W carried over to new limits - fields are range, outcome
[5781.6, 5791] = 7.942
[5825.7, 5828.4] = 8.401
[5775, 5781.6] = 7.908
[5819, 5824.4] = 7.761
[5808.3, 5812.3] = 8.194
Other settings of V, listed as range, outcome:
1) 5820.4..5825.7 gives 8.08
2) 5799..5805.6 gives 8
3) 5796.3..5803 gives 7.91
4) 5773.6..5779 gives 7.92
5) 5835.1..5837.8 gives 8.11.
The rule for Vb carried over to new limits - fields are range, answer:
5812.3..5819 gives 7.95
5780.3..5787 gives 8.02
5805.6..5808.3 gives 8.24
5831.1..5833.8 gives 8.33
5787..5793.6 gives 8.34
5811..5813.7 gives 8.16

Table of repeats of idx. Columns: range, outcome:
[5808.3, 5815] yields 8.16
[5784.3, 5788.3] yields 8.18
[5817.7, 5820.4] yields 7.76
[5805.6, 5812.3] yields 8.22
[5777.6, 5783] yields 7.97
